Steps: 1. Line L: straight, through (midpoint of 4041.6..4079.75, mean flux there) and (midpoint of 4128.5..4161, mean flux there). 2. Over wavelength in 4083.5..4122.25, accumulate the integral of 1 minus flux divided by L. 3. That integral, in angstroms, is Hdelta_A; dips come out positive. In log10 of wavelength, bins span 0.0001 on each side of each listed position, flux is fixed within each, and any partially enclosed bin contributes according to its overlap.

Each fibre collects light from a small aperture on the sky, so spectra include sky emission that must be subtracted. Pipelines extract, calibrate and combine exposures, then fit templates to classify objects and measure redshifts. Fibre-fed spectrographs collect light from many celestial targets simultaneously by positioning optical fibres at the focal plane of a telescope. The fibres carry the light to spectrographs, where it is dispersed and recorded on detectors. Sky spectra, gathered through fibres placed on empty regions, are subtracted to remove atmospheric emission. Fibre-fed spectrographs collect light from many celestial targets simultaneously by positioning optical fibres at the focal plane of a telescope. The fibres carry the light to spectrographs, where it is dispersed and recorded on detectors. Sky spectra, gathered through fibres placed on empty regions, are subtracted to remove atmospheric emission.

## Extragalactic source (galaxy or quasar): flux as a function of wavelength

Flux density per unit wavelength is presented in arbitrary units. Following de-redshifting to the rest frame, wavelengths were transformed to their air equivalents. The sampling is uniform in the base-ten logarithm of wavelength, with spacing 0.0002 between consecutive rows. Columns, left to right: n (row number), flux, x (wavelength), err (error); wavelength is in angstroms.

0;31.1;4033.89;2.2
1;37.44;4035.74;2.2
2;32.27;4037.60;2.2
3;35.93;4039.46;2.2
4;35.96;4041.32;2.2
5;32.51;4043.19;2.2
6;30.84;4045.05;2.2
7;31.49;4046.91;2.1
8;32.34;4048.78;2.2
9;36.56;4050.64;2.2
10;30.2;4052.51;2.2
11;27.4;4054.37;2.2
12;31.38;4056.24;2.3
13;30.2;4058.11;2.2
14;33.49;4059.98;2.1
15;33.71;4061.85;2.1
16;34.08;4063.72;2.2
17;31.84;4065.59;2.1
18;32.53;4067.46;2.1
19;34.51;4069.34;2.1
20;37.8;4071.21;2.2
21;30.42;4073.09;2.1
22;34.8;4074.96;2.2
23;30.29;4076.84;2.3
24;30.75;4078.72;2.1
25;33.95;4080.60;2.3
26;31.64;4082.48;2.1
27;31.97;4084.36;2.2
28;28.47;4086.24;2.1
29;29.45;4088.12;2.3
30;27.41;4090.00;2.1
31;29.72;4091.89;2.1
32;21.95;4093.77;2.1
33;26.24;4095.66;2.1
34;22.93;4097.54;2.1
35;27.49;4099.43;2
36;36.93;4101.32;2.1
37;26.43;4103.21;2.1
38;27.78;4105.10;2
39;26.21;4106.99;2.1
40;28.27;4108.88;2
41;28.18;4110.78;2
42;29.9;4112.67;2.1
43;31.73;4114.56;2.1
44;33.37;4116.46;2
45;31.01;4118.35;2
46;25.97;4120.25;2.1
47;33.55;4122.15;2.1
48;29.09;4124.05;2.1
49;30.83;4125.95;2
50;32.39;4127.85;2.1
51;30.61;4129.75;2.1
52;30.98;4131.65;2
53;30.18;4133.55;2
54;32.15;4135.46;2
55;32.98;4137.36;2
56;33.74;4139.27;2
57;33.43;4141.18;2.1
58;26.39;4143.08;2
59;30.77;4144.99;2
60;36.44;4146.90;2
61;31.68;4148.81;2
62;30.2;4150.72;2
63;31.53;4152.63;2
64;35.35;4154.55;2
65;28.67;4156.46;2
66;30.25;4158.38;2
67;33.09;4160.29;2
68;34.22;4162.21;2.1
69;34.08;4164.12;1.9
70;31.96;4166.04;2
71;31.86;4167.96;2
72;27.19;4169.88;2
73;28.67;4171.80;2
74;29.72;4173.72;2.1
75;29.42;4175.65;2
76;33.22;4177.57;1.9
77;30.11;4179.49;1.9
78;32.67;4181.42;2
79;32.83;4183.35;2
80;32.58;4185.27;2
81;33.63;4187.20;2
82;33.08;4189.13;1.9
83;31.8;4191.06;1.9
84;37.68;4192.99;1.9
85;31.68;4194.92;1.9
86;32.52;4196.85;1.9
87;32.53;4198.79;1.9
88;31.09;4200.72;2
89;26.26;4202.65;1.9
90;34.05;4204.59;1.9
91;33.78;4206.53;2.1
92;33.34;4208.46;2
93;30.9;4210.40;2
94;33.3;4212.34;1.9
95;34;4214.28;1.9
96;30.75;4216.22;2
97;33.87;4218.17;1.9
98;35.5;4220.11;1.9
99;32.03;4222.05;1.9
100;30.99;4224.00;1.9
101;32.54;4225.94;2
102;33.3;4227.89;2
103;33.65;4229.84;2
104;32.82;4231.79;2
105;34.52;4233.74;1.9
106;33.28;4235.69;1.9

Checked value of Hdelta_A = 4.0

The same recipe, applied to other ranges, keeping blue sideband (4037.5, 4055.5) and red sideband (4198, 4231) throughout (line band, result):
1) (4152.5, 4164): 0.0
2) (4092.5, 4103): 1.7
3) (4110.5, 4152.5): 1.7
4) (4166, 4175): 0.8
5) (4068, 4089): 0.2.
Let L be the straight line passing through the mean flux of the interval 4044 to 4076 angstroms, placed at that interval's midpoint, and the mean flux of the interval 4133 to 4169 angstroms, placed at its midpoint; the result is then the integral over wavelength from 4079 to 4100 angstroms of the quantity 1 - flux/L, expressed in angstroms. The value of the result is 2.6 angstroms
